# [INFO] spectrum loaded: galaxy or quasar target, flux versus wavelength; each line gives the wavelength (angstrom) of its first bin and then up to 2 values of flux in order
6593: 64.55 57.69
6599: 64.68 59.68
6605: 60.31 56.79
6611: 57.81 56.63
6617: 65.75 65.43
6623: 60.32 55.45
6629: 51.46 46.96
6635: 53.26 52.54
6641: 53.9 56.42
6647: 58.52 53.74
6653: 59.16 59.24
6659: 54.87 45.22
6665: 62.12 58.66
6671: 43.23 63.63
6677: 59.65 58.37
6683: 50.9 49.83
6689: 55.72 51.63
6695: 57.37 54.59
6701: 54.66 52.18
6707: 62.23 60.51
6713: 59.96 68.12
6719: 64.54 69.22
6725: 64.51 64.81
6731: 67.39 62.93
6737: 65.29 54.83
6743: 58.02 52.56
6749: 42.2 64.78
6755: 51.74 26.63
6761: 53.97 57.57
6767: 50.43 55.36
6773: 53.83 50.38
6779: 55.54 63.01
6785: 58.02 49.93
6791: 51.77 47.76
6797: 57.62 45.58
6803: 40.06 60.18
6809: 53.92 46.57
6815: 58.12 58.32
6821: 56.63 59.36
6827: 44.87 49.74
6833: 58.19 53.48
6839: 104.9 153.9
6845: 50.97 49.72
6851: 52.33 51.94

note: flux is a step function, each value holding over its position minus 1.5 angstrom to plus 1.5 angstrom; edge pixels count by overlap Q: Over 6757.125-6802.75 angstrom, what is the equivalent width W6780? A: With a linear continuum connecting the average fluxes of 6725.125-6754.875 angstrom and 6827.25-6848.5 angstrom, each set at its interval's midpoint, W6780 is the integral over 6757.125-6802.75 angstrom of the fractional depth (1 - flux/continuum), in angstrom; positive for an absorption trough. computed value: 9.3 angstrom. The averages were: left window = 59.1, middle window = 51.8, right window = 73.8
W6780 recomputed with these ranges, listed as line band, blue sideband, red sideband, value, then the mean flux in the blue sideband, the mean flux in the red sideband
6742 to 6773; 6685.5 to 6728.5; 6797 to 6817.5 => 2.3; 59.4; 51.6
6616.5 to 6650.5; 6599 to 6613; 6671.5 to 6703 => 1.1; 59.2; 55.2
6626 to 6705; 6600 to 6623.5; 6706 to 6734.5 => 10.0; 60.4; 64.5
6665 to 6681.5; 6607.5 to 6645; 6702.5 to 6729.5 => 0.7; 56.4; 62.9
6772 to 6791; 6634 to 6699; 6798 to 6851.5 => 1.5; 55.1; 61.1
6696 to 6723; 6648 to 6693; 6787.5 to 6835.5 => -3.0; 55.1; 52.5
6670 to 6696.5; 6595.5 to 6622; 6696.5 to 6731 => 2.9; 60.6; 61.7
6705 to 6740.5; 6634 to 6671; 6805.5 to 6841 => -4.1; 55.2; 60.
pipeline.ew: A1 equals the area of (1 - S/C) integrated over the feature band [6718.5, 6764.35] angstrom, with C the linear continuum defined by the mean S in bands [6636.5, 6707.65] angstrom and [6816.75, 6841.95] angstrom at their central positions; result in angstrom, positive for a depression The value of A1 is 1.9 angstrom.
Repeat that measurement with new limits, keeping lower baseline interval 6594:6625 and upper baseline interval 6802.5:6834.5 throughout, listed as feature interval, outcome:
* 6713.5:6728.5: -2.4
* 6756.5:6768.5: 1.8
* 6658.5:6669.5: 0.6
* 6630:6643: 1.7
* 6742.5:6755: 0.5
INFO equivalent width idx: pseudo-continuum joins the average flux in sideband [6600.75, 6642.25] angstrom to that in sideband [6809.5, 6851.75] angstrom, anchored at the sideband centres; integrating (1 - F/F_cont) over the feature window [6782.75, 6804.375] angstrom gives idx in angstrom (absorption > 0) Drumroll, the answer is 4.2 angstrom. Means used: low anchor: 56.9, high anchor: 64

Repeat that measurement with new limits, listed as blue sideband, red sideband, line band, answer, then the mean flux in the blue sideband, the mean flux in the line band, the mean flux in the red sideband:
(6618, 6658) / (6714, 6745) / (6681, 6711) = 2.95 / 56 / 54.9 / 63.7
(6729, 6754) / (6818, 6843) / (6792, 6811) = 4.46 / 58.5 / 50.8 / 70.1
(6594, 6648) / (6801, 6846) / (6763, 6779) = 2.11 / 57.5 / 53.6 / 63.2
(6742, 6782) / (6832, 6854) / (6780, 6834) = 8.86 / 52.1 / 53.3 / 73.6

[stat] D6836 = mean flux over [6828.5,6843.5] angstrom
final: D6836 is 84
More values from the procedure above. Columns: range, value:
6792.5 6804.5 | 47.8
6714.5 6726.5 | 66.6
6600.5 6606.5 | 60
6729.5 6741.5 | 62.6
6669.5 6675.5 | 53.4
